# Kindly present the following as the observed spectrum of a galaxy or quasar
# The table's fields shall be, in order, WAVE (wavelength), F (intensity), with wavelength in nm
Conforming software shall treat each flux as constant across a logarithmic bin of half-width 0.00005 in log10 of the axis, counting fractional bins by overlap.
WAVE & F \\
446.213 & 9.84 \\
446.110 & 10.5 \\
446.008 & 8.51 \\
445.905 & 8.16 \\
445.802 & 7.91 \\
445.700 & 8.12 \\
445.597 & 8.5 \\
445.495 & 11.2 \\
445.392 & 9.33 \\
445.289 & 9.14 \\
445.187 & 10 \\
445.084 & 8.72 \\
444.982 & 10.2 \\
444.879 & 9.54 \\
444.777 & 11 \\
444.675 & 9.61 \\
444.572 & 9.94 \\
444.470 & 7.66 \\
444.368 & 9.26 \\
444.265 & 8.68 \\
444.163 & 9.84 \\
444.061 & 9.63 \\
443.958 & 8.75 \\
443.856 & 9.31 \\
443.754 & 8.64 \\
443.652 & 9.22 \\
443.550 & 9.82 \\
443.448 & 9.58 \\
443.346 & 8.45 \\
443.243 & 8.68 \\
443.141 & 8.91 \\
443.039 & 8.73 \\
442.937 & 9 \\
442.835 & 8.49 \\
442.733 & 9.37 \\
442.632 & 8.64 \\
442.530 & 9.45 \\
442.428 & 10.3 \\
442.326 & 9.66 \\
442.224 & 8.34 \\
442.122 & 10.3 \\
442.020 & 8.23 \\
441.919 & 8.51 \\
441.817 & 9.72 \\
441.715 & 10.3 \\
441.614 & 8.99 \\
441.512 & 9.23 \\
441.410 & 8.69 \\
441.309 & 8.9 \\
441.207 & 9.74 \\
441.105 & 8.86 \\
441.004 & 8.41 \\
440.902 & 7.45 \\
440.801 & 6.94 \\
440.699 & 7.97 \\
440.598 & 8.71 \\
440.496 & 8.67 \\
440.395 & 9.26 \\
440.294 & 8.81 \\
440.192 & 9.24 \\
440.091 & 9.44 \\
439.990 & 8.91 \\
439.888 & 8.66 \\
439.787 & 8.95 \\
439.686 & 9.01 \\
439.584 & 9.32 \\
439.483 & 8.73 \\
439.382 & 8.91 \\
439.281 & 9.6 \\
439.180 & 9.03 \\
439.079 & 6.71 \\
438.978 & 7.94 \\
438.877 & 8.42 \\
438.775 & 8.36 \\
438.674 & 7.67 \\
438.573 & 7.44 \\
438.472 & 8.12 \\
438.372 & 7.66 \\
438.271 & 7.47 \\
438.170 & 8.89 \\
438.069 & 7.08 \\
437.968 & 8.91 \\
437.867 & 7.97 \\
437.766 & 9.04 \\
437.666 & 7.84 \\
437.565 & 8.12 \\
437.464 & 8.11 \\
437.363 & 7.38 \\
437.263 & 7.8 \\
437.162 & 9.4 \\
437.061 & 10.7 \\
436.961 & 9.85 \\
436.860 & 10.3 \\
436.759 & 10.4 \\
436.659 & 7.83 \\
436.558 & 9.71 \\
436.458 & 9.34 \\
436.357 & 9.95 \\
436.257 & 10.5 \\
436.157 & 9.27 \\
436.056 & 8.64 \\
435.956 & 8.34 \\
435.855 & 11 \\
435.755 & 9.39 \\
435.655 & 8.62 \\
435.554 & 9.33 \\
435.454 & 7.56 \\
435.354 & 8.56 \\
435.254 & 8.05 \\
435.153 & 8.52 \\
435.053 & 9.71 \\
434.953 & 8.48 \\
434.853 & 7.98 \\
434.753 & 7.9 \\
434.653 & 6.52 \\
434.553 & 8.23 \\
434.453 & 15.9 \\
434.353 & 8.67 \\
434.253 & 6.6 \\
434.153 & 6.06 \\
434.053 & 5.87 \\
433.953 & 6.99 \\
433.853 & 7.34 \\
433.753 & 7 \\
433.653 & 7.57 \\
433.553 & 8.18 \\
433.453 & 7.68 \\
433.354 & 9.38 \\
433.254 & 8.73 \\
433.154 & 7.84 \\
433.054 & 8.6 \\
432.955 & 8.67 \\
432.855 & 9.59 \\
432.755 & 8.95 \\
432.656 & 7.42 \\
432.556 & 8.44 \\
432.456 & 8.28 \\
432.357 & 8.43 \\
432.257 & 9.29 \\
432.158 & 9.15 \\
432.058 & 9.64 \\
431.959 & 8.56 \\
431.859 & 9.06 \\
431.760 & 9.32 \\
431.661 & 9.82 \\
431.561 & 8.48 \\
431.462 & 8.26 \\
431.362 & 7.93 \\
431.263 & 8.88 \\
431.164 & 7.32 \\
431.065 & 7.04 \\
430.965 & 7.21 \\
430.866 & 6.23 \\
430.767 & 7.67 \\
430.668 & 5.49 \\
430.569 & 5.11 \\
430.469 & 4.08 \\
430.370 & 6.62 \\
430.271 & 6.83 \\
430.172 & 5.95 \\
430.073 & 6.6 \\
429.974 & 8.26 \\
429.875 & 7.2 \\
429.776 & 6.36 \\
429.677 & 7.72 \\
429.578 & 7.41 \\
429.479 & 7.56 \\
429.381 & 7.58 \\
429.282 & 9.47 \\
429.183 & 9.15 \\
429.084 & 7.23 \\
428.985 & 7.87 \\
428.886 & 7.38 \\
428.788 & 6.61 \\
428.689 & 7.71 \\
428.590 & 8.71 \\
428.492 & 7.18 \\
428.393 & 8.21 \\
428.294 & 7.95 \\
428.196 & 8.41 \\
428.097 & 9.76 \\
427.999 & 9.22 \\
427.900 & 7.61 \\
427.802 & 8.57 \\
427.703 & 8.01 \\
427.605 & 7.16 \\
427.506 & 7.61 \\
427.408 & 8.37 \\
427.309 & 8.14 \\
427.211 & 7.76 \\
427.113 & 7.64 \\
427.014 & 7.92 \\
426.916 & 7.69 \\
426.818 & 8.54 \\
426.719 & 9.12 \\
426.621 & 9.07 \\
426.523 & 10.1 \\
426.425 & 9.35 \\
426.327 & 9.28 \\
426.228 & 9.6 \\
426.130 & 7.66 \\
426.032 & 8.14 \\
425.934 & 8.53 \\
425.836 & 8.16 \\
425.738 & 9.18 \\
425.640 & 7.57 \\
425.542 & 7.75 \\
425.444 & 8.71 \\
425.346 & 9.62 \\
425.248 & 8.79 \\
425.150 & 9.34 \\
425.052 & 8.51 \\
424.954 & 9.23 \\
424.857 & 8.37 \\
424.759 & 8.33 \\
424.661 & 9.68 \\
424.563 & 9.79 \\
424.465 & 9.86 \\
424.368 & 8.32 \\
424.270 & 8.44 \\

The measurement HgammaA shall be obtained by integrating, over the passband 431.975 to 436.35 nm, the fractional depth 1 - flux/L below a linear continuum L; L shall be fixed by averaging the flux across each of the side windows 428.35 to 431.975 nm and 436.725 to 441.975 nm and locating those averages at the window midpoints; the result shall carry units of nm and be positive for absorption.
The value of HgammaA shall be -0.29 nm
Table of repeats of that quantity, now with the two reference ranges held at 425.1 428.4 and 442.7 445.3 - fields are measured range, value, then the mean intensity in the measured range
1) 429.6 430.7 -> 0.282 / 6.42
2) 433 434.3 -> 0.186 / 7.53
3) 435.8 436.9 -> -0.081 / 9.56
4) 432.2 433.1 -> 0.011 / 8.64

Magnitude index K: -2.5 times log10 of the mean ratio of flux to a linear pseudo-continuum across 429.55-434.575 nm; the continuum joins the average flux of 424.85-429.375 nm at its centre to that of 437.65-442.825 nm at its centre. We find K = 0.08 mag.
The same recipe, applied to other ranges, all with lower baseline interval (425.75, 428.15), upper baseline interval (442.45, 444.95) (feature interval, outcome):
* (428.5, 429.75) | 0.10 mag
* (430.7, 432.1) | 0.06 mag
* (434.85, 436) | 0.00 mag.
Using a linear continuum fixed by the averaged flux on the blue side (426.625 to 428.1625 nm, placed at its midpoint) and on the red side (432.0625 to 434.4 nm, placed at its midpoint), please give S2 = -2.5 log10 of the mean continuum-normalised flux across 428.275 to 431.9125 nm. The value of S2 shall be 0.09 mag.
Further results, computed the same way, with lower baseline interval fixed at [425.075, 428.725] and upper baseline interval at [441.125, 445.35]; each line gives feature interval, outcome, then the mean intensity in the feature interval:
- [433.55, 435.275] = 0.09 mag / 8.08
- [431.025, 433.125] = 0.01 mag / 8.63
